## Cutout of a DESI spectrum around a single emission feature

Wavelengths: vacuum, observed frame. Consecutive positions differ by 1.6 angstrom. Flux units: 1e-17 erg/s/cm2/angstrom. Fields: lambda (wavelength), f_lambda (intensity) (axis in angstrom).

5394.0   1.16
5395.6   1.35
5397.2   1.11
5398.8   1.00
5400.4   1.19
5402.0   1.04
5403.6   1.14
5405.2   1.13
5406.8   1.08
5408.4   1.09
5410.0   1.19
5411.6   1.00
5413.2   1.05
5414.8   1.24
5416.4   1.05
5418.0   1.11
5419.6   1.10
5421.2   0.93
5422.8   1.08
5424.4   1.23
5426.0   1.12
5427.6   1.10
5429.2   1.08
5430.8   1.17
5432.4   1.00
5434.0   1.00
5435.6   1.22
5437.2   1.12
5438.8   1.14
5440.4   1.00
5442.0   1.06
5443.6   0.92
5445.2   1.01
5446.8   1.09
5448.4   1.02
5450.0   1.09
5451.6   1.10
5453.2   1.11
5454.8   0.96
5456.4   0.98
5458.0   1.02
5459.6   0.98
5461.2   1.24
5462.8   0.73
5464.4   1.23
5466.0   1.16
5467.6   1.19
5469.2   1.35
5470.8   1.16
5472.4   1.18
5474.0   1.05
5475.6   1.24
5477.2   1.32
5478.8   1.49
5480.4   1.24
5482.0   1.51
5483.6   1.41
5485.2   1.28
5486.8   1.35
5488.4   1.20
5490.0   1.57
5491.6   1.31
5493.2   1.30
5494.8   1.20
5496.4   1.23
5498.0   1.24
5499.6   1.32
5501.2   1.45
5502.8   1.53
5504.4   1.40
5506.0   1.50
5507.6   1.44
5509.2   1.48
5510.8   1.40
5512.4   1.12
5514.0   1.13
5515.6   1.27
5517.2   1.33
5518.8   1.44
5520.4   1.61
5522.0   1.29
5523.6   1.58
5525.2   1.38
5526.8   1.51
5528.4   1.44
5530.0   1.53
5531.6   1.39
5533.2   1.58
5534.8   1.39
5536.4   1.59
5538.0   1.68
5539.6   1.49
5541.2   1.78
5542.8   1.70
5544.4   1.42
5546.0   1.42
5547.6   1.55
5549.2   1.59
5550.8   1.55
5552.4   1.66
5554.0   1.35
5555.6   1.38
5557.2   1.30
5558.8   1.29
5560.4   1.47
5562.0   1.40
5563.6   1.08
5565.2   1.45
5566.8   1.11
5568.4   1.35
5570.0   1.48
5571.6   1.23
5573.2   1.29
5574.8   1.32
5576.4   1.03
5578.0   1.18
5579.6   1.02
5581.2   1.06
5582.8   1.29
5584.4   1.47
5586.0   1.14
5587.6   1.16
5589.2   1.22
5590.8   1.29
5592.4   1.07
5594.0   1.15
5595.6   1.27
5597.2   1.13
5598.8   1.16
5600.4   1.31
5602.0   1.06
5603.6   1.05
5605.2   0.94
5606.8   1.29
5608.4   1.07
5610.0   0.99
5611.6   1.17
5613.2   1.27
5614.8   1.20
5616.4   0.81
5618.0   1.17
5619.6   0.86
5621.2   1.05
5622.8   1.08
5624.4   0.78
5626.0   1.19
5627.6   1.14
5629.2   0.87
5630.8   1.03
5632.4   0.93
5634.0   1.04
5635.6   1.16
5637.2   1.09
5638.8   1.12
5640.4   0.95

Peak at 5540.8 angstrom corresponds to C III]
